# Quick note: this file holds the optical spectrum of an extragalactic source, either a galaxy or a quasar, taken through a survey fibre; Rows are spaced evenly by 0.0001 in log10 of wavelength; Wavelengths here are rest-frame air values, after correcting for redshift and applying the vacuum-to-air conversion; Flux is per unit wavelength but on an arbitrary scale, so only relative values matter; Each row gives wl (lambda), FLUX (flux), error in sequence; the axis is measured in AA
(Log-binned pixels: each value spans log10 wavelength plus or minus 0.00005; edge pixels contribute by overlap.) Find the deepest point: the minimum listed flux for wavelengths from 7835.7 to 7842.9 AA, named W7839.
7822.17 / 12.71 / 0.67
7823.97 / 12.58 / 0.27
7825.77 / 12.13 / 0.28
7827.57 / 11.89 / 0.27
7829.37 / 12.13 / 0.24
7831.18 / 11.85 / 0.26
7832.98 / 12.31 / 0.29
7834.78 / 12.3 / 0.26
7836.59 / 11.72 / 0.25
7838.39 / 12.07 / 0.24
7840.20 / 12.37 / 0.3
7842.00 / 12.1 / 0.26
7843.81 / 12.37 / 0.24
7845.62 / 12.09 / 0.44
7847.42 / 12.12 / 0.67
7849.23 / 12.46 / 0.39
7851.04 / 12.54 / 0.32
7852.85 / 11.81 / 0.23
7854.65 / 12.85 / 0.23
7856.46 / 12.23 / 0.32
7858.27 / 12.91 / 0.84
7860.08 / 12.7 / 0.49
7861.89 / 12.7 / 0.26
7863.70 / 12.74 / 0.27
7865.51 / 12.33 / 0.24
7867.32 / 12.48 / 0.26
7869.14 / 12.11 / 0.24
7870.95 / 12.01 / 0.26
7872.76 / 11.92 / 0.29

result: 11.72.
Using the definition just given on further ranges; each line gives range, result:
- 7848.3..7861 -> 11.81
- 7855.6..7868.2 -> 12.23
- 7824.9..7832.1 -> 11.85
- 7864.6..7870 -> 12.11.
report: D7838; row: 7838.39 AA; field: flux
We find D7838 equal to 12.07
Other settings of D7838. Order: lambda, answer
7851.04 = 12.54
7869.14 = 12.11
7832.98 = 12.31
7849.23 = 12.46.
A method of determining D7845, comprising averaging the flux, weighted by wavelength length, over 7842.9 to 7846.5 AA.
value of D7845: 12.2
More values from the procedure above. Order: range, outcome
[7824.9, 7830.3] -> 12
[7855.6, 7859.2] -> 12.6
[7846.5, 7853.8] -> 12.2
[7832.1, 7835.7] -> 12.3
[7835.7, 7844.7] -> 12.1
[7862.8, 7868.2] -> 12.5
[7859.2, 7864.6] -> 12.7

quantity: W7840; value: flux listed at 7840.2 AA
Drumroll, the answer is 12.37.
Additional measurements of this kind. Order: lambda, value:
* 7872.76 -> 11.92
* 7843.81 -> 12.37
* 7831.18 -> 11.85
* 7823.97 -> 12.58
